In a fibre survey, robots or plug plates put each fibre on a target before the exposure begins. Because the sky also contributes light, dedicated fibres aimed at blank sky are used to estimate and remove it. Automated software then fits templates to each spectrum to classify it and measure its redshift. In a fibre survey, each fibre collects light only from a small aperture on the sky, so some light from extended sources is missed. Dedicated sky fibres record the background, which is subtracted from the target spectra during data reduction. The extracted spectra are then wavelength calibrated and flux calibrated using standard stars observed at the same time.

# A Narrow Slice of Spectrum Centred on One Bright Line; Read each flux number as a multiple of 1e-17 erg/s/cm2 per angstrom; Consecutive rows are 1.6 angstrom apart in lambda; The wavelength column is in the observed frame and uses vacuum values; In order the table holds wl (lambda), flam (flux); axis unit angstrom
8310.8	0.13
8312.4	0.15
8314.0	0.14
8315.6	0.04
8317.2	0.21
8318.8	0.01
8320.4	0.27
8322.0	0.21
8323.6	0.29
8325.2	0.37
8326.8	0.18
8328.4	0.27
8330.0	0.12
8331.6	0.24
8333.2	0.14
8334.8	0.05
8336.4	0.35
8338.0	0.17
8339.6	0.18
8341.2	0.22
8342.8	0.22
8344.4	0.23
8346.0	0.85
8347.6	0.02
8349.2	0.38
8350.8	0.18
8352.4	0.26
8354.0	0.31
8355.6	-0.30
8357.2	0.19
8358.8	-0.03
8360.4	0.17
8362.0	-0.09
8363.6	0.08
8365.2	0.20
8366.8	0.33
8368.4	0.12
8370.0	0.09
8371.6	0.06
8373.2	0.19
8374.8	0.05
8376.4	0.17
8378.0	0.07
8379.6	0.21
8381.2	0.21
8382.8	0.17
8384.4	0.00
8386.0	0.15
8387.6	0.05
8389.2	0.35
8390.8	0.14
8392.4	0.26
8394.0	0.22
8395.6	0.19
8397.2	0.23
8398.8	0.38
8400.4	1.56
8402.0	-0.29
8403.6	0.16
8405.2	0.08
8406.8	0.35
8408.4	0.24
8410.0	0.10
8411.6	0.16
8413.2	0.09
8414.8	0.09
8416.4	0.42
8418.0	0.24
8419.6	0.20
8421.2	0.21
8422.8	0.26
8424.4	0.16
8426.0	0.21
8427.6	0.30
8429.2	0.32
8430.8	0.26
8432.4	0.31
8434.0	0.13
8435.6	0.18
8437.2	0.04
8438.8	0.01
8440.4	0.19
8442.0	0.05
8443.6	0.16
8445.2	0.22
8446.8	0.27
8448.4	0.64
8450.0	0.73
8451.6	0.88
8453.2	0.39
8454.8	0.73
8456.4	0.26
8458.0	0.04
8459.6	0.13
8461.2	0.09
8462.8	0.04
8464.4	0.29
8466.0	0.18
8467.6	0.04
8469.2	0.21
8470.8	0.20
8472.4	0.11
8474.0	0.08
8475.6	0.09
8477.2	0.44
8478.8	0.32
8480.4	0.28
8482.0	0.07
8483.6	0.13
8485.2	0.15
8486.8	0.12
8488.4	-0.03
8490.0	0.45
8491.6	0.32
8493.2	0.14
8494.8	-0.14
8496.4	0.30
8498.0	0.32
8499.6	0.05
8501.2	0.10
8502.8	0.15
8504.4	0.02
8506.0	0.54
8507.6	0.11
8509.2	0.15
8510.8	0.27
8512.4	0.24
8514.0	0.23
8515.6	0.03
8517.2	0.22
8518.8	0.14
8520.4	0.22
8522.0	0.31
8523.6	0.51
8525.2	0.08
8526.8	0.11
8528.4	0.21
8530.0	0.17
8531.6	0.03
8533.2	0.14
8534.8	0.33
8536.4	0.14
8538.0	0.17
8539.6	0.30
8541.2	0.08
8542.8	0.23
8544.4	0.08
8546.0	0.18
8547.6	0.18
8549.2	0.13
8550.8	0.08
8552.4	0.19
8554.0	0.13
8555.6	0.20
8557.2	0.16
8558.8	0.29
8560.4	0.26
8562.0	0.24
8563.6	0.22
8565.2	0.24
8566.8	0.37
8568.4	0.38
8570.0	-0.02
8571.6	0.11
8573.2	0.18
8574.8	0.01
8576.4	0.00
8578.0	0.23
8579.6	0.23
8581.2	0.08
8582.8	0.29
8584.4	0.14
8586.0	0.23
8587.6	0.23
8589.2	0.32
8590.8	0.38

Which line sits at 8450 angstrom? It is H-gamma 4340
